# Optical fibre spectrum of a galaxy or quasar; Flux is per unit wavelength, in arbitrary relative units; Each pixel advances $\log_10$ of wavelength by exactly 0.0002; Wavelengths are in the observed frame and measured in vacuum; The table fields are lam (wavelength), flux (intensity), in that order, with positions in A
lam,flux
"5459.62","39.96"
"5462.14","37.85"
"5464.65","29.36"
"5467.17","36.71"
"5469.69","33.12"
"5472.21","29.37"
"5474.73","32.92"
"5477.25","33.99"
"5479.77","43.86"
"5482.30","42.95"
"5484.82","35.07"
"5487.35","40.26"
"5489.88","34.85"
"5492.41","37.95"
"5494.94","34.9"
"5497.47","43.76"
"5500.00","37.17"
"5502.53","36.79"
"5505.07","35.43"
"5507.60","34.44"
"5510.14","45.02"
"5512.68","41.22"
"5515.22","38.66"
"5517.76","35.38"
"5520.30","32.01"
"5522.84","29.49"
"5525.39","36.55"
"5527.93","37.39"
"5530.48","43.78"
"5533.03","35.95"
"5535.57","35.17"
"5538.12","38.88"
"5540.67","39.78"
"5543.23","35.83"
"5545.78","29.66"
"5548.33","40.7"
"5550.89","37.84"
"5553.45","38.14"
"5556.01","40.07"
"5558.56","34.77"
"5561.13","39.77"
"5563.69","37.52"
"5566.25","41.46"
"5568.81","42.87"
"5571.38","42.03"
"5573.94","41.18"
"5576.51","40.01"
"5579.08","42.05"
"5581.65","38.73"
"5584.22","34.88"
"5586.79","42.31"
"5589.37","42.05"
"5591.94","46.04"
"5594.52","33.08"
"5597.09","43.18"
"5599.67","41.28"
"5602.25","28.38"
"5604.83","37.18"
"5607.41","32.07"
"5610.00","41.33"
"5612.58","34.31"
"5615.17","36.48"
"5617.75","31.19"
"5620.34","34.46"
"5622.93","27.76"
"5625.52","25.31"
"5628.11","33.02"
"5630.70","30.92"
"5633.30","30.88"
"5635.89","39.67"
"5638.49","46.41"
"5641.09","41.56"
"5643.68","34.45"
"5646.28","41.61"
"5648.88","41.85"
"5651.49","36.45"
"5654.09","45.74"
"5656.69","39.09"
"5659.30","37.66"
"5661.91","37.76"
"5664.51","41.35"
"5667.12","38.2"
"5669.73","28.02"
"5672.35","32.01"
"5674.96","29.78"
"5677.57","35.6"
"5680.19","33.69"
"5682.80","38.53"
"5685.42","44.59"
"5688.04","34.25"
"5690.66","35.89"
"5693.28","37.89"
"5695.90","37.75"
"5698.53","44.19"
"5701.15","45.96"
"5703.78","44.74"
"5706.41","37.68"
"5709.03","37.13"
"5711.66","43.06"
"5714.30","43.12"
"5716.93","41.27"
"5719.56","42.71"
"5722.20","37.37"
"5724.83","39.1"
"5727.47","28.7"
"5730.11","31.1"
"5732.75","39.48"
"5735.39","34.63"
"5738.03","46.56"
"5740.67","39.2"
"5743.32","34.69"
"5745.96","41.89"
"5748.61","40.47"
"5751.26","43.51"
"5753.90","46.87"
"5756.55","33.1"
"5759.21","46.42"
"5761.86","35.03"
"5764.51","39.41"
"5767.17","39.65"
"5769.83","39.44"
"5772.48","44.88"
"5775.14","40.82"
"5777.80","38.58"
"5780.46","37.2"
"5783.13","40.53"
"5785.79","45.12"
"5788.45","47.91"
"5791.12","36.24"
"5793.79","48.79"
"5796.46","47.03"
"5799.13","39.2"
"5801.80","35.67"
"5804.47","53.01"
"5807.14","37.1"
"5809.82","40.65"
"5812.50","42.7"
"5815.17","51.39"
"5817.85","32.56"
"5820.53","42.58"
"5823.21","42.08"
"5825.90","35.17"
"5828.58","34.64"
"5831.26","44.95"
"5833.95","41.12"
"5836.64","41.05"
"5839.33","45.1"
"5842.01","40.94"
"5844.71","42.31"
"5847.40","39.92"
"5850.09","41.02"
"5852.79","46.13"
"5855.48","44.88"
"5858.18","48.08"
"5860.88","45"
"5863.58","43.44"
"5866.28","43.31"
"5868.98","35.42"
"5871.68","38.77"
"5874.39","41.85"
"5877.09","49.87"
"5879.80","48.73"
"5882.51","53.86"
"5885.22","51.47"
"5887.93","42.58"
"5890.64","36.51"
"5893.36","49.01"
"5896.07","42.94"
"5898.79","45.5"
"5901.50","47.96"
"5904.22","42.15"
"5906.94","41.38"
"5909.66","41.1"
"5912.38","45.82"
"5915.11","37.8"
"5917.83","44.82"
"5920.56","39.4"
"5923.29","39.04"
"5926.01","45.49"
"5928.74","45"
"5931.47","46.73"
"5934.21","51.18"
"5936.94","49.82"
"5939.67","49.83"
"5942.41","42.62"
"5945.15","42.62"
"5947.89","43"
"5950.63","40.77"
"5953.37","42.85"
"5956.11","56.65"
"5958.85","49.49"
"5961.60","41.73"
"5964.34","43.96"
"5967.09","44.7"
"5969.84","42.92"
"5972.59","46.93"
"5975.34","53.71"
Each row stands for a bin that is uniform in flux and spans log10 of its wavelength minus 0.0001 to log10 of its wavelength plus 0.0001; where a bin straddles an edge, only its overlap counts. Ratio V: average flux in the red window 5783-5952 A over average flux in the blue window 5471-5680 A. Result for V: 1.2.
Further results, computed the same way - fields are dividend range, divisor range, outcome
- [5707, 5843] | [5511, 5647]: 1.09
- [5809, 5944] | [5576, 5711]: 1.16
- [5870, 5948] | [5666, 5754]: 1.16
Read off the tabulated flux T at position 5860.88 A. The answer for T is 45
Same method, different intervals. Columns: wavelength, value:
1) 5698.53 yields 44.19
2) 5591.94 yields 46.04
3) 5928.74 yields 45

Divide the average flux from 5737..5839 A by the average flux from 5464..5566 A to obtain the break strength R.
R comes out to 1.1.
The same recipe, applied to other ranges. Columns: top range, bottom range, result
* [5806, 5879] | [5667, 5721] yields 1.09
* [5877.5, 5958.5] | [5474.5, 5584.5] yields 1.19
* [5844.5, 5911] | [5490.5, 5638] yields 1.19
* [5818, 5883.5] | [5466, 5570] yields 1.14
